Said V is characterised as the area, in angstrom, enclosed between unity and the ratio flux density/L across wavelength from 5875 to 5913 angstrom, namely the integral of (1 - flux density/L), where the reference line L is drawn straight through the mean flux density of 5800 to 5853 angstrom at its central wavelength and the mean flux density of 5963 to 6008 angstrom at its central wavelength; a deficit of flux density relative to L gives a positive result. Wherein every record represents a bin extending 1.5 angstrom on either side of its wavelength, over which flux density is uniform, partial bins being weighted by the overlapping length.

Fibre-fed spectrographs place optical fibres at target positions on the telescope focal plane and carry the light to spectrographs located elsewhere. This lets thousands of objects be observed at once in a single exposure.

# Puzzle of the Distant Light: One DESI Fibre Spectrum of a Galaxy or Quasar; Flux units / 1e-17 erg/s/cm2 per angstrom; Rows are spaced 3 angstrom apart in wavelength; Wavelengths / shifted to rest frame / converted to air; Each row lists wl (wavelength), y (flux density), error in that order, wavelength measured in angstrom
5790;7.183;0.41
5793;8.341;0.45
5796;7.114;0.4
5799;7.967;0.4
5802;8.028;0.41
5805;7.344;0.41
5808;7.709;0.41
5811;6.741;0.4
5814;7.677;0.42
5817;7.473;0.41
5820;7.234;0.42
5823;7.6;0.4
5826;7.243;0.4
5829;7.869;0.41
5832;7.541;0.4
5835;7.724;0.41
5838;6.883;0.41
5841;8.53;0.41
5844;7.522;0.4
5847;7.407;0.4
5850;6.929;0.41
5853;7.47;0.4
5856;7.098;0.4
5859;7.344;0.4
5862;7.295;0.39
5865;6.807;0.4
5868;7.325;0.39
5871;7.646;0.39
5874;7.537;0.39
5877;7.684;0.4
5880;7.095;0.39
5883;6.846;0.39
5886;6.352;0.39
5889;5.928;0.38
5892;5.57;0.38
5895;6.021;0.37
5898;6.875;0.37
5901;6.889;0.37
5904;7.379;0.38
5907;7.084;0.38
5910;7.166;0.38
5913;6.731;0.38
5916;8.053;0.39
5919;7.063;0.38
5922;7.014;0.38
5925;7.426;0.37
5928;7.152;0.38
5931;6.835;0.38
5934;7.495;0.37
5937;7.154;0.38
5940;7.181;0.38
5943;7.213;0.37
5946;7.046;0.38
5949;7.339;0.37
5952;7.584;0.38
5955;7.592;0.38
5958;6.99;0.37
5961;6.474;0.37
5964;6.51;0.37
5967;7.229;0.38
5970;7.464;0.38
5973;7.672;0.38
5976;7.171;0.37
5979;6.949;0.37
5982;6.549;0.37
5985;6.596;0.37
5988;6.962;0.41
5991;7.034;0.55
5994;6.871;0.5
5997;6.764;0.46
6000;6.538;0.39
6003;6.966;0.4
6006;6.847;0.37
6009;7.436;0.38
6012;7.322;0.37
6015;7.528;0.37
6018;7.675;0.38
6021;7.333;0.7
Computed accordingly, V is 2.7 angstrom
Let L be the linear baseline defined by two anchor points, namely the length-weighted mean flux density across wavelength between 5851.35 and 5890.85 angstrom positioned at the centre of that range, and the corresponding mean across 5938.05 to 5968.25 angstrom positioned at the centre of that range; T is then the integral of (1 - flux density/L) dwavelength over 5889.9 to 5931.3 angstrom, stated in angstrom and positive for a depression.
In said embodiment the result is 1.0 angstrom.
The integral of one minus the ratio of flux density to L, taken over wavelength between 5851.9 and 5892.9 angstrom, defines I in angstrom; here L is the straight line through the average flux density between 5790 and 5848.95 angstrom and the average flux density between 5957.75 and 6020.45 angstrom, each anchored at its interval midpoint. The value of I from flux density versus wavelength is 2.1 angstrom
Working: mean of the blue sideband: 7.56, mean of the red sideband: 7.03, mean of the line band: 7.02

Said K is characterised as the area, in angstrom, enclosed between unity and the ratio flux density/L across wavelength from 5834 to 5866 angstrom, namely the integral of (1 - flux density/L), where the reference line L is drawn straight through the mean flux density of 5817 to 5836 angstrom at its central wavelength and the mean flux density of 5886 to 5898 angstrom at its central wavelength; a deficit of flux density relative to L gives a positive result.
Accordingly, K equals -1.7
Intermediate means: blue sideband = 7.53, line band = 7.37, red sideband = 6.03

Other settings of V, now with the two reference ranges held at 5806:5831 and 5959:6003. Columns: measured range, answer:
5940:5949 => -0.2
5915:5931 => -0.4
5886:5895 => 1.6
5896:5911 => 0.3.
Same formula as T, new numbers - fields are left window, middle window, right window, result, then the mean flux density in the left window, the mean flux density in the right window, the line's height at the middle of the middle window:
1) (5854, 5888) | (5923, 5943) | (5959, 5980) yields -0.3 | 7.17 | 7.07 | 7.11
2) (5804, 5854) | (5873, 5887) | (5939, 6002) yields 0.4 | 7.47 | 7.03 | 7.31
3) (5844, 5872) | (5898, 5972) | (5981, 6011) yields -1.3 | 7.27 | 6.87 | 7.04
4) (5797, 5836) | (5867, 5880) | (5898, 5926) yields -0.3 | 7.54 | 7.18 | 7.33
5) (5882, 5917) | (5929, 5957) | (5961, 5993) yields -1.6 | 6.72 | 6.99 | 6.87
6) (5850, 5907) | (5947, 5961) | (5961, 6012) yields -0.6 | 6.96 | 6.97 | 6.96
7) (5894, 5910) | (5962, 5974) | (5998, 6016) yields -0.3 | 6.91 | 7.08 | 7.02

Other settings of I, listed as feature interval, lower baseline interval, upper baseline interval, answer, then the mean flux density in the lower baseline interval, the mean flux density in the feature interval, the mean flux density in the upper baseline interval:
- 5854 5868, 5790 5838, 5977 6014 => 0.4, 7.54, 7.17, 6.91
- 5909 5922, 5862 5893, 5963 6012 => -0.5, 6.92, 7.23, 6.99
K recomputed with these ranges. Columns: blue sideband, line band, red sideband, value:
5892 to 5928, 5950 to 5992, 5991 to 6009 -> -0.88 angstrom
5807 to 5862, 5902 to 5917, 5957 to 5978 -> -0.03 angstrom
